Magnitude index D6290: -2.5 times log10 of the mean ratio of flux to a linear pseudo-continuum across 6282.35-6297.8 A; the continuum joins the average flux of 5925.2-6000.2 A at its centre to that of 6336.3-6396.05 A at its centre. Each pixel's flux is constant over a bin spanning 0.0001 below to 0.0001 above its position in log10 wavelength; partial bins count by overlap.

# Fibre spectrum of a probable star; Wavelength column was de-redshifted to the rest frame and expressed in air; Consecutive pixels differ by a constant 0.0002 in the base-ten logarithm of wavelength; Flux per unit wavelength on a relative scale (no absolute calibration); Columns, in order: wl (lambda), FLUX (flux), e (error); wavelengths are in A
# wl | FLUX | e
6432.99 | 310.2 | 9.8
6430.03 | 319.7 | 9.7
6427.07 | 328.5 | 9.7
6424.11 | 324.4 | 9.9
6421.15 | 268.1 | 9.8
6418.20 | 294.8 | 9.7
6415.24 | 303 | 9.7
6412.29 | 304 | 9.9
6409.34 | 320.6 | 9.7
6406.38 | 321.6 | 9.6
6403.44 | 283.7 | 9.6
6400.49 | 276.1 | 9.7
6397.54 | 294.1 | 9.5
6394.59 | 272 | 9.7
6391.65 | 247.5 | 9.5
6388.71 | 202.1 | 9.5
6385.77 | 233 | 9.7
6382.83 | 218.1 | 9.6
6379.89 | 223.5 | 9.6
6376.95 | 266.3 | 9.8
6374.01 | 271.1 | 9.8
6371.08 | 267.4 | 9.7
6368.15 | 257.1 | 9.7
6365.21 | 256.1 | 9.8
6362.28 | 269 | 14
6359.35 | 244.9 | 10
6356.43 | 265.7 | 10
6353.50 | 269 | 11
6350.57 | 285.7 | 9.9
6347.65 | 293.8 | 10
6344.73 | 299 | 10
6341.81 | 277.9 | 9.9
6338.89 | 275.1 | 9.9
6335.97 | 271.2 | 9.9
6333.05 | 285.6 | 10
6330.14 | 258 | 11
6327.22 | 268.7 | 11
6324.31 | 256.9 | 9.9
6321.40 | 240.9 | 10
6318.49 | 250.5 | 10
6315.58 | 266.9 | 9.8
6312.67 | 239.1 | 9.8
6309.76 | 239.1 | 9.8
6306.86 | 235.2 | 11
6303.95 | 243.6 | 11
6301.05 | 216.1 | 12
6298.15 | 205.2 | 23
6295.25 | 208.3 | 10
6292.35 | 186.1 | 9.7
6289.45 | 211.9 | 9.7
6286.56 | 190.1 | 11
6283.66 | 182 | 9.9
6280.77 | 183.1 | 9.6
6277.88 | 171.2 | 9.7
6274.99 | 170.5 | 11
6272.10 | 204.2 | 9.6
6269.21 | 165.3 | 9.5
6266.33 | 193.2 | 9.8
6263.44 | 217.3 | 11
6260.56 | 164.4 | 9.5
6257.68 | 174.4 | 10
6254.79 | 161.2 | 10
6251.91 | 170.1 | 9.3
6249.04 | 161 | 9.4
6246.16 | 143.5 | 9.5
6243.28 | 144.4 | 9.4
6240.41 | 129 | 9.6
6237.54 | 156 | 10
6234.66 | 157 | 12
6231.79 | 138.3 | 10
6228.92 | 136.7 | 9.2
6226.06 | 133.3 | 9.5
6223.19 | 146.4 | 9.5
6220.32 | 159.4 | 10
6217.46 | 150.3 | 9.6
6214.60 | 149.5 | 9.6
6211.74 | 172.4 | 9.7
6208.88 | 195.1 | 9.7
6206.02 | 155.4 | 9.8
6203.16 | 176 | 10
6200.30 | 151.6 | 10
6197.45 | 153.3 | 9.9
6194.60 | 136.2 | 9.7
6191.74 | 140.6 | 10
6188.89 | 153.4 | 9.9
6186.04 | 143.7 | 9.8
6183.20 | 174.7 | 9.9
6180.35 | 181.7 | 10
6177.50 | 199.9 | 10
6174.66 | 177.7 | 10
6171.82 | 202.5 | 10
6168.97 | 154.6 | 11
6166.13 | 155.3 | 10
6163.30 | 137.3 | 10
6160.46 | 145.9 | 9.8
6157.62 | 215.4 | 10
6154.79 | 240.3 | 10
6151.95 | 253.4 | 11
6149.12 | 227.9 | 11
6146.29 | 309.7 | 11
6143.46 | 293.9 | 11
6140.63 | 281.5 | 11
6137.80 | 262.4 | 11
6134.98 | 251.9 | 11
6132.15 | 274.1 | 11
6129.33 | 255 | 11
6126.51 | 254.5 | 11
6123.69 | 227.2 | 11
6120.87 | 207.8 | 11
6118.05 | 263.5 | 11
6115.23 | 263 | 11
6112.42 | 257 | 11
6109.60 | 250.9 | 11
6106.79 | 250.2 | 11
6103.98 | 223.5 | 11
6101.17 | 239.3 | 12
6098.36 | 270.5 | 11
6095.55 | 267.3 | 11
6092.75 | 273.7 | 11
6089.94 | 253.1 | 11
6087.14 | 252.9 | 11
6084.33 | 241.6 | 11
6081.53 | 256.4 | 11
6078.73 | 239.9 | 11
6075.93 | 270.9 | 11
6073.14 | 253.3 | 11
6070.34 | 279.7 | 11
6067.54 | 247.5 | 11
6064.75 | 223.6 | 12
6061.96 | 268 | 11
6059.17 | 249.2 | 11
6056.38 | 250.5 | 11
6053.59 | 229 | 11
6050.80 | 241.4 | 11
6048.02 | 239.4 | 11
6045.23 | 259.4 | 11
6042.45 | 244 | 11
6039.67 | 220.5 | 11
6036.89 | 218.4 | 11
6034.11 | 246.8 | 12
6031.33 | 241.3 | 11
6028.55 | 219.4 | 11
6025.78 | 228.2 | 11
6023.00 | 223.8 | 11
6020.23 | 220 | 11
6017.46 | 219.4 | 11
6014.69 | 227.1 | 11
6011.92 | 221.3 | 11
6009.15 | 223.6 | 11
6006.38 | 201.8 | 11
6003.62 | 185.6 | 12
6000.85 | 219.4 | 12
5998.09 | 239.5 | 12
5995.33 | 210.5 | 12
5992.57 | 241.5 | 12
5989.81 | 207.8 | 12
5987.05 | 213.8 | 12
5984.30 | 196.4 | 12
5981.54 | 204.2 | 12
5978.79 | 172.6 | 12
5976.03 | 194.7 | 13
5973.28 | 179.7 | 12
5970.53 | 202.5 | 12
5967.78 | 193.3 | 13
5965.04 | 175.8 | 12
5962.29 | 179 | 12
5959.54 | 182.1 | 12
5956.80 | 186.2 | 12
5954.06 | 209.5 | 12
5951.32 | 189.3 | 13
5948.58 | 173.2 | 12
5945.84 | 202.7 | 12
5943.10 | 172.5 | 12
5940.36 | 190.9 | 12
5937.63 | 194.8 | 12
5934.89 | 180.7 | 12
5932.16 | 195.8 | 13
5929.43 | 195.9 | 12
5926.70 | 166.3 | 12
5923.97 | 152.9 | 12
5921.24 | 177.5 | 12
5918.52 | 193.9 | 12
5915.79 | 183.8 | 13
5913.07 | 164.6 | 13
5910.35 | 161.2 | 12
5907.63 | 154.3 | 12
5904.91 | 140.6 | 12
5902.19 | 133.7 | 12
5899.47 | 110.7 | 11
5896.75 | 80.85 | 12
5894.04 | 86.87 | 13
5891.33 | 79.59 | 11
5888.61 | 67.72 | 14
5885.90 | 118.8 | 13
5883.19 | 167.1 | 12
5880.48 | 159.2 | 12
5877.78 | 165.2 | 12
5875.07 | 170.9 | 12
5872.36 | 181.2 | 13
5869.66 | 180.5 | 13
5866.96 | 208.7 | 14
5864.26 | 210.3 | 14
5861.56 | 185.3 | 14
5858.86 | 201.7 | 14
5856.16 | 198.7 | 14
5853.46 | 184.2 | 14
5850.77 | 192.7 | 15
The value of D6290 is 0.25 mag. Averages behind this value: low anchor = 195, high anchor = 260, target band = 196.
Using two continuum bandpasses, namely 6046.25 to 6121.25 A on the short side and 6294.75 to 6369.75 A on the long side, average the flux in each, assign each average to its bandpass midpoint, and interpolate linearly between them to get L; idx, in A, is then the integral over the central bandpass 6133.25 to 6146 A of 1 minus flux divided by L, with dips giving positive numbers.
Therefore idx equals -1.2 A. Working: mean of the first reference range 251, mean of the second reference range 258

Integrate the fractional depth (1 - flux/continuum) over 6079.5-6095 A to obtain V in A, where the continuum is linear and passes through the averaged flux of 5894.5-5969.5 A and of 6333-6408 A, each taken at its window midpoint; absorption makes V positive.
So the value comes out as -3.8 A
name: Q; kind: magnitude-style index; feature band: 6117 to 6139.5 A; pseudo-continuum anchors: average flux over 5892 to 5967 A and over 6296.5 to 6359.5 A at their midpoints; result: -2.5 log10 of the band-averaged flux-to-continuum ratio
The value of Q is -0.17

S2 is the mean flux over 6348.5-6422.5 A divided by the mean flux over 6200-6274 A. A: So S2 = 1.7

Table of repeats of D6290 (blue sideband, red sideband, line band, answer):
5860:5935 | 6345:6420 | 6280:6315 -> 0.17 mag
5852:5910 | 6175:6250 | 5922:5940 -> -0.19 mag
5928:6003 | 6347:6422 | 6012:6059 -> -0.12 mag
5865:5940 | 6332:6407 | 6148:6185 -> 0.15 mag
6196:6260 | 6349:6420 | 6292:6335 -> -0.11 mag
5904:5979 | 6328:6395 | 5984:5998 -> -0.14 mag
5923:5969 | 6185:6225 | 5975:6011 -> -0.16 mag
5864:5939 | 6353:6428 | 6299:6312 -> 0.09 mag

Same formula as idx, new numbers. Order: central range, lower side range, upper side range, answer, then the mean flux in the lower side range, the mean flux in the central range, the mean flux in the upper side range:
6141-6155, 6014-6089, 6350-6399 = -1.3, 241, 268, 255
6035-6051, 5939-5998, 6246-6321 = -3.3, 195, 237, 200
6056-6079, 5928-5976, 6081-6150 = -1.7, 189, 254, 257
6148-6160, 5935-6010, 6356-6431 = 0.2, 197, 227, 274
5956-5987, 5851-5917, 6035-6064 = 1.8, 155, 189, 242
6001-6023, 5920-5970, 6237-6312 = -3.6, 185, 215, 187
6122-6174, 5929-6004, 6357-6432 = 0.0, 196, 229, 275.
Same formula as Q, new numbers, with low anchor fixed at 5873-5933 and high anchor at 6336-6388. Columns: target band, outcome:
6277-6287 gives 0.31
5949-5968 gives -0.16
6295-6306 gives 0.12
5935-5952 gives -0.19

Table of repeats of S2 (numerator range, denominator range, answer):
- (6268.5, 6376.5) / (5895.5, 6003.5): 1.32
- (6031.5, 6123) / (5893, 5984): 1.44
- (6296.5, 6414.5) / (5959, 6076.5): 1.18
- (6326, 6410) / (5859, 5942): 1.68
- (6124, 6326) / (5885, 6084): 0.97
